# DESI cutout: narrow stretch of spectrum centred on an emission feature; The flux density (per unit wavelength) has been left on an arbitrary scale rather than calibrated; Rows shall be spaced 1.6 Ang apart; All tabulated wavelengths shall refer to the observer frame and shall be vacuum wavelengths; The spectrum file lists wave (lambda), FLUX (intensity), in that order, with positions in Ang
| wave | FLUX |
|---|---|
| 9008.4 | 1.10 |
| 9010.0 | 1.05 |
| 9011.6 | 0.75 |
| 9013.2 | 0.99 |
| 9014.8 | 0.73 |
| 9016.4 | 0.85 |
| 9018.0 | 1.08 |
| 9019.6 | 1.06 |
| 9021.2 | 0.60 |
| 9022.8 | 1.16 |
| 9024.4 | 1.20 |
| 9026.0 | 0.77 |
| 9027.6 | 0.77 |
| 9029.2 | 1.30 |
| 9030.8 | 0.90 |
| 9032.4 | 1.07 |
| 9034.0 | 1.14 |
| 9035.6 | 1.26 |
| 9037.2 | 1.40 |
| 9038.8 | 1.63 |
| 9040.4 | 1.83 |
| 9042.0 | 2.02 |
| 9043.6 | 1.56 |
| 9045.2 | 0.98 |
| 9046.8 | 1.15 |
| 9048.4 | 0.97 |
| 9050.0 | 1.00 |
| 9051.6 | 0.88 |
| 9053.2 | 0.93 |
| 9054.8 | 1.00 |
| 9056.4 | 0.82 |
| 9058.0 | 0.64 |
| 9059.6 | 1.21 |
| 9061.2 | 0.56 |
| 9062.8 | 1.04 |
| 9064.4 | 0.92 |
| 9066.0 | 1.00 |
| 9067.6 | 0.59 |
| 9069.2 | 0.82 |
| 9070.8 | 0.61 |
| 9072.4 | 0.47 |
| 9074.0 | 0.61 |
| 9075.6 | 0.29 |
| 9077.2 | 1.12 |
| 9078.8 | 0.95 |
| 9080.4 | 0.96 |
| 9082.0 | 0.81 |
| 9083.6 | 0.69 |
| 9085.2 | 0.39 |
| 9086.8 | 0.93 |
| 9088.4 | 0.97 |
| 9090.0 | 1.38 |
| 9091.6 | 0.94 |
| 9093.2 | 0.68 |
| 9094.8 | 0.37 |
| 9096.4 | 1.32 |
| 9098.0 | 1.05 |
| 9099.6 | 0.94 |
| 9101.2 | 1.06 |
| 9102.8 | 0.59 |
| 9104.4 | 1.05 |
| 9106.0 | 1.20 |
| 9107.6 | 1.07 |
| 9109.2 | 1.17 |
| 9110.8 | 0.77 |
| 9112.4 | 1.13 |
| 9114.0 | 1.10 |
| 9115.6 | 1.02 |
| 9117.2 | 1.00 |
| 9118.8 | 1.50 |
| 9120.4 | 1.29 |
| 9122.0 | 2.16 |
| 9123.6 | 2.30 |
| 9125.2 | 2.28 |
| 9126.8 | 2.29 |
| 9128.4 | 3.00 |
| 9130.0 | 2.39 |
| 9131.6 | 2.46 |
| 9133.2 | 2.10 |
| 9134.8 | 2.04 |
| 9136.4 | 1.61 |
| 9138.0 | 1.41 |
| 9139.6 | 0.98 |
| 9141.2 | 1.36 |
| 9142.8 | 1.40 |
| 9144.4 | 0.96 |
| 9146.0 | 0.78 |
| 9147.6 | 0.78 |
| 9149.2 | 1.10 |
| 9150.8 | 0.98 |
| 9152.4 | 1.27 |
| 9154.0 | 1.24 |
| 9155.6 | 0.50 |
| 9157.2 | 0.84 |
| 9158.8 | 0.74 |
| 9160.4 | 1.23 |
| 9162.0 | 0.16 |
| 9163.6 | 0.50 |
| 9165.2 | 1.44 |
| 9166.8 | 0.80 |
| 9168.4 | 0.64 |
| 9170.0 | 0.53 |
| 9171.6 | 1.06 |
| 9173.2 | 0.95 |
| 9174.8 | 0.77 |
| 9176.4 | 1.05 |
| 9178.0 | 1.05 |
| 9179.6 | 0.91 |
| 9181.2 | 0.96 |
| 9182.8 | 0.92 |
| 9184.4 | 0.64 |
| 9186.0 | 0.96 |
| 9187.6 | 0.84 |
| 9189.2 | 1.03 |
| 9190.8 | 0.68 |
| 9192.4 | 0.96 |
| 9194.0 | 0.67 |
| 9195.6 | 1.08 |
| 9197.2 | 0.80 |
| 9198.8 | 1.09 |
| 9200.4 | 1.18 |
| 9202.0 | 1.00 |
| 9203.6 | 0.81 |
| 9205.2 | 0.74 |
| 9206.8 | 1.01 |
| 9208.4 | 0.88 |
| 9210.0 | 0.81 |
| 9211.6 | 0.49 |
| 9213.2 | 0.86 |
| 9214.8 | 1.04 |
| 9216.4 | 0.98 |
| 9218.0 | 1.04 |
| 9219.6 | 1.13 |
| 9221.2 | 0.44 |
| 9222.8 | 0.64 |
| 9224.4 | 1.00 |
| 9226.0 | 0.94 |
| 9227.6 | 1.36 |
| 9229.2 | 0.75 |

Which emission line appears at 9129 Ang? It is [O III] 5007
